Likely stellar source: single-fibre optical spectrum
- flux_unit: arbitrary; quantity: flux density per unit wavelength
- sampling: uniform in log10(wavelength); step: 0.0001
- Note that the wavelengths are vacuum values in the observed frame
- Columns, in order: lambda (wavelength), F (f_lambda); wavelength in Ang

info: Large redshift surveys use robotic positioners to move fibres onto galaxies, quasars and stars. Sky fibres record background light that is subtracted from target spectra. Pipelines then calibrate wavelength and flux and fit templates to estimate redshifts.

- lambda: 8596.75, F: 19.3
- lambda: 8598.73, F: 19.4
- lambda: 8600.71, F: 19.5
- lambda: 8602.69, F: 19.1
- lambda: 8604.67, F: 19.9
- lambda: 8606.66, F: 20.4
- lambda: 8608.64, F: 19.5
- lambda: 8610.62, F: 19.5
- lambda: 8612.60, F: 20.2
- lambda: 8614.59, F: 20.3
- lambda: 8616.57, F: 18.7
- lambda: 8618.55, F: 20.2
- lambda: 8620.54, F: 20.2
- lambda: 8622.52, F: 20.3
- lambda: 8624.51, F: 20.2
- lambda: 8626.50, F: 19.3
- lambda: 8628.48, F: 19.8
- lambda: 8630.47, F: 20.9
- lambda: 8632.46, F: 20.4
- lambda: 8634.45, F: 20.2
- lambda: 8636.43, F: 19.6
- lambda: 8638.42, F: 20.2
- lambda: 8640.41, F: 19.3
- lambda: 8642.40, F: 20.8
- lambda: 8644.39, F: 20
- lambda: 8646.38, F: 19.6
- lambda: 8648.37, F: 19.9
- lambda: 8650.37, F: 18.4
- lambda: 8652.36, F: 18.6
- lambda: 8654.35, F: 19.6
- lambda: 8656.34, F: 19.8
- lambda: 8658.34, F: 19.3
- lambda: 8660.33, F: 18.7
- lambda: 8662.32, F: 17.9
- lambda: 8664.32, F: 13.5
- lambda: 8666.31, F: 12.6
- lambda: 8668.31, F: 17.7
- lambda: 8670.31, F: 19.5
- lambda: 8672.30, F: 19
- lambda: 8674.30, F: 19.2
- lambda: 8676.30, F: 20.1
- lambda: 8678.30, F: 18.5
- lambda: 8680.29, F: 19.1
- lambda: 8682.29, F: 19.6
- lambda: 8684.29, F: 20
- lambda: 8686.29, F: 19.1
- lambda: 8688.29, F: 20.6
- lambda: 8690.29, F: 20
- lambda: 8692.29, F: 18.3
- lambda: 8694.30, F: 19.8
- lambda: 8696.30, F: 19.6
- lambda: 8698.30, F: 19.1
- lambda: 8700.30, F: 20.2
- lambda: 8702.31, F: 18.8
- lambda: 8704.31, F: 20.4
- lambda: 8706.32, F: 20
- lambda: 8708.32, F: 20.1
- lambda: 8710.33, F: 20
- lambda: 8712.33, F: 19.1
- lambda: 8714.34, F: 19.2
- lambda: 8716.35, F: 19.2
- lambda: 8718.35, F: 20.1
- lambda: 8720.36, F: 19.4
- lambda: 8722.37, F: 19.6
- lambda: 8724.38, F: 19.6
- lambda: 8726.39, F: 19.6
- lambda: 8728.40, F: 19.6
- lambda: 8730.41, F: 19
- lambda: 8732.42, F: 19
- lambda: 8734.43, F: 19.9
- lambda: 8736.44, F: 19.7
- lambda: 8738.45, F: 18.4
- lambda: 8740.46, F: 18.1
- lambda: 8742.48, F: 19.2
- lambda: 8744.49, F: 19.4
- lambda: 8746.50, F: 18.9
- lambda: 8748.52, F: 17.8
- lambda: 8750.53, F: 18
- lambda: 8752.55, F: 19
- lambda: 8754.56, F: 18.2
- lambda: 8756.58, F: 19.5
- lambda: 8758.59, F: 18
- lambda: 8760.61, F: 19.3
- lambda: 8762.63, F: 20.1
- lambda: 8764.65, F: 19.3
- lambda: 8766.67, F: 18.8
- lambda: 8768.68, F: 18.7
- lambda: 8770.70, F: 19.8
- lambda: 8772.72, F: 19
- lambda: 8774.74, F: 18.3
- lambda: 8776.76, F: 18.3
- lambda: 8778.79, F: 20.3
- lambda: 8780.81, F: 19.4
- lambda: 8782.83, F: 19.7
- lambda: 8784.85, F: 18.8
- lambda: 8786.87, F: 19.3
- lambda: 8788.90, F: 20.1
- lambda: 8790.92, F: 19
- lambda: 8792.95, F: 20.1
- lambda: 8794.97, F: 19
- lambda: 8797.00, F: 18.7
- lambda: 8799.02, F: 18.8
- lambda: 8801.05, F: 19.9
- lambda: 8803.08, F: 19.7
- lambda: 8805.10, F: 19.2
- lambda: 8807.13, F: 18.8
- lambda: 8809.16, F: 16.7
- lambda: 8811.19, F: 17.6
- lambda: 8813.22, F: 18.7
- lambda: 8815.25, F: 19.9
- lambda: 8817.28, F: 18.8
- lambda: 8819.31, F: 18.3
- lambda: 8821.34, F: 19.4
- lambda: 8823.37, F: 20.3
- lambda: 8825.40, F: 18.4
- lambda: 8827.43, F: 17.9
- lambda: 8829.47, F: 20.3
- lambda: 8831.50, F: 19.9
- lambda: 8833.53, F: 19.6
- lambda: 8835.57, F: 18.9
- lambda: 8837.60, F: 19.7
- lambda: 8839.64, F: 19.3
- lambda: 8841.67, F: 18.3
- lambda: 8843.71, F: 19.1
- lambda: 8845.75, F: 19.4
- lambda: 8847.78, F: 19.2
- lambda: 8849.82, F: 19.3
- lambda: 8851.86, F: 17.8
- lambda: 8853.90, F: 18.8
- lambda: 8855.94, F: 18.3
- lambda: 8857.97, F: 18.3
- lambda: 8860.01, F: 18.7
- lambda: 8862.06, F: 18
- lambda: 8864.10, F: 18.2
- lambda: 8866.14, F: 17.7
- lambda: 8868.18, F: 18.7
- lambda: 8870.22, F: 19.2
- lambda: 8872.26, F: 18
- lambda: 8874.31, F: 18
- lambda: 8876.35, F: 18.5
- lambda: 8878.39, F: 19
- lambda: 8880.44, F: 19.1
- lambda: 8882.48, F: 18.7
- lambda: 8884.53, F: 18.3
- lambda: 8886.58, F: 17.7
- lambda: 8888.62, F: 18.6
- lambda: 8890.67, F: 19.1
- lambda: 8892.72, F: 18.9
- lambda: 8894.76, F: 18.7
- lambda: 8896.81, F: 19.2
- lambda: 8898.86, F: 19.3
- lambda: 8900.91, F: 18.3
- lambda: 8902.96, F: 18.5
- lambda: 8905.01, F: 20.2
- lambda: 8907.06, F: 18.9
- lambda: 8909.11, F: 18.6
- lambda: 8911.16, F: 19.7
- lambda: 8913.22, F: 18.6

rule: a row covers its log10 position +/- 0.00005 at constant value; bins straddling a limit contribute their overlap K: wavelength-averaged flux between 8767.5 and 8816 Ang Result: 19.1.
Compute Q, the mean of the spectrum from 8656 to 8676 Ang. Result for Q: 17.7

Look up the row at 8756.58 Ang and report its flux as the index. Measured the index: 19.5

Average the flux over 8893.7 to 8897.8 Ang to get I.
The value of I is 19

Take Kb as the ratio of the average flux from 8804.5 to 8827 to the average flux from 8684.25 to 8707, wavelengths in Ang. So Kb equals 1.0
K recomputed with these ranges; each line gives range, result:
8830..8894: 18.7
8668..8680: 19.1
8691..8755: 19.3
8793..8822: 18.9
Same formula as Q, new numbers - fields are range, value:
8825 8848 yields 19.2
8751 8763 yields 18.9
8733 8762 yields 18.8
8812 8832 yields 19.2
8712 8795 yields 19.2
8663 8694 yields 18.5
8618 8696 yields 19.2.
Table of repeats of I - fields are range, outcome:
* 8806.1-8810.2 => 17.7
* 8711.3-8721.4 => 19.4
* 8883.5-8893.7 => 18.5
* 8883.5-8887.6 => 18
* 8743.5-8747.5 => 19.2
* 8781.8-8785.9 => 19.3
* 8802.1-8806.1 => 19.5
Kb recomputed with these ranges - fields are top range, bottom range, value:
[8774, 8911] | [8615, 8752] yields 0.98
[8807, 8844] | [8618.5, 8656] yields 0.95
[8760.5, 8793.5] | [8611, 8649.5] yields 0.97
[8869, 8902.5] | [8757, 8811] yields 0.98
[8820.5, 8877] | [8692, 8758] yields 0.98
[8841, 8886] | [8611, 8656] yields 0.94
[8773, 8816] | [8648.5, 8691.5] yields 1.02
